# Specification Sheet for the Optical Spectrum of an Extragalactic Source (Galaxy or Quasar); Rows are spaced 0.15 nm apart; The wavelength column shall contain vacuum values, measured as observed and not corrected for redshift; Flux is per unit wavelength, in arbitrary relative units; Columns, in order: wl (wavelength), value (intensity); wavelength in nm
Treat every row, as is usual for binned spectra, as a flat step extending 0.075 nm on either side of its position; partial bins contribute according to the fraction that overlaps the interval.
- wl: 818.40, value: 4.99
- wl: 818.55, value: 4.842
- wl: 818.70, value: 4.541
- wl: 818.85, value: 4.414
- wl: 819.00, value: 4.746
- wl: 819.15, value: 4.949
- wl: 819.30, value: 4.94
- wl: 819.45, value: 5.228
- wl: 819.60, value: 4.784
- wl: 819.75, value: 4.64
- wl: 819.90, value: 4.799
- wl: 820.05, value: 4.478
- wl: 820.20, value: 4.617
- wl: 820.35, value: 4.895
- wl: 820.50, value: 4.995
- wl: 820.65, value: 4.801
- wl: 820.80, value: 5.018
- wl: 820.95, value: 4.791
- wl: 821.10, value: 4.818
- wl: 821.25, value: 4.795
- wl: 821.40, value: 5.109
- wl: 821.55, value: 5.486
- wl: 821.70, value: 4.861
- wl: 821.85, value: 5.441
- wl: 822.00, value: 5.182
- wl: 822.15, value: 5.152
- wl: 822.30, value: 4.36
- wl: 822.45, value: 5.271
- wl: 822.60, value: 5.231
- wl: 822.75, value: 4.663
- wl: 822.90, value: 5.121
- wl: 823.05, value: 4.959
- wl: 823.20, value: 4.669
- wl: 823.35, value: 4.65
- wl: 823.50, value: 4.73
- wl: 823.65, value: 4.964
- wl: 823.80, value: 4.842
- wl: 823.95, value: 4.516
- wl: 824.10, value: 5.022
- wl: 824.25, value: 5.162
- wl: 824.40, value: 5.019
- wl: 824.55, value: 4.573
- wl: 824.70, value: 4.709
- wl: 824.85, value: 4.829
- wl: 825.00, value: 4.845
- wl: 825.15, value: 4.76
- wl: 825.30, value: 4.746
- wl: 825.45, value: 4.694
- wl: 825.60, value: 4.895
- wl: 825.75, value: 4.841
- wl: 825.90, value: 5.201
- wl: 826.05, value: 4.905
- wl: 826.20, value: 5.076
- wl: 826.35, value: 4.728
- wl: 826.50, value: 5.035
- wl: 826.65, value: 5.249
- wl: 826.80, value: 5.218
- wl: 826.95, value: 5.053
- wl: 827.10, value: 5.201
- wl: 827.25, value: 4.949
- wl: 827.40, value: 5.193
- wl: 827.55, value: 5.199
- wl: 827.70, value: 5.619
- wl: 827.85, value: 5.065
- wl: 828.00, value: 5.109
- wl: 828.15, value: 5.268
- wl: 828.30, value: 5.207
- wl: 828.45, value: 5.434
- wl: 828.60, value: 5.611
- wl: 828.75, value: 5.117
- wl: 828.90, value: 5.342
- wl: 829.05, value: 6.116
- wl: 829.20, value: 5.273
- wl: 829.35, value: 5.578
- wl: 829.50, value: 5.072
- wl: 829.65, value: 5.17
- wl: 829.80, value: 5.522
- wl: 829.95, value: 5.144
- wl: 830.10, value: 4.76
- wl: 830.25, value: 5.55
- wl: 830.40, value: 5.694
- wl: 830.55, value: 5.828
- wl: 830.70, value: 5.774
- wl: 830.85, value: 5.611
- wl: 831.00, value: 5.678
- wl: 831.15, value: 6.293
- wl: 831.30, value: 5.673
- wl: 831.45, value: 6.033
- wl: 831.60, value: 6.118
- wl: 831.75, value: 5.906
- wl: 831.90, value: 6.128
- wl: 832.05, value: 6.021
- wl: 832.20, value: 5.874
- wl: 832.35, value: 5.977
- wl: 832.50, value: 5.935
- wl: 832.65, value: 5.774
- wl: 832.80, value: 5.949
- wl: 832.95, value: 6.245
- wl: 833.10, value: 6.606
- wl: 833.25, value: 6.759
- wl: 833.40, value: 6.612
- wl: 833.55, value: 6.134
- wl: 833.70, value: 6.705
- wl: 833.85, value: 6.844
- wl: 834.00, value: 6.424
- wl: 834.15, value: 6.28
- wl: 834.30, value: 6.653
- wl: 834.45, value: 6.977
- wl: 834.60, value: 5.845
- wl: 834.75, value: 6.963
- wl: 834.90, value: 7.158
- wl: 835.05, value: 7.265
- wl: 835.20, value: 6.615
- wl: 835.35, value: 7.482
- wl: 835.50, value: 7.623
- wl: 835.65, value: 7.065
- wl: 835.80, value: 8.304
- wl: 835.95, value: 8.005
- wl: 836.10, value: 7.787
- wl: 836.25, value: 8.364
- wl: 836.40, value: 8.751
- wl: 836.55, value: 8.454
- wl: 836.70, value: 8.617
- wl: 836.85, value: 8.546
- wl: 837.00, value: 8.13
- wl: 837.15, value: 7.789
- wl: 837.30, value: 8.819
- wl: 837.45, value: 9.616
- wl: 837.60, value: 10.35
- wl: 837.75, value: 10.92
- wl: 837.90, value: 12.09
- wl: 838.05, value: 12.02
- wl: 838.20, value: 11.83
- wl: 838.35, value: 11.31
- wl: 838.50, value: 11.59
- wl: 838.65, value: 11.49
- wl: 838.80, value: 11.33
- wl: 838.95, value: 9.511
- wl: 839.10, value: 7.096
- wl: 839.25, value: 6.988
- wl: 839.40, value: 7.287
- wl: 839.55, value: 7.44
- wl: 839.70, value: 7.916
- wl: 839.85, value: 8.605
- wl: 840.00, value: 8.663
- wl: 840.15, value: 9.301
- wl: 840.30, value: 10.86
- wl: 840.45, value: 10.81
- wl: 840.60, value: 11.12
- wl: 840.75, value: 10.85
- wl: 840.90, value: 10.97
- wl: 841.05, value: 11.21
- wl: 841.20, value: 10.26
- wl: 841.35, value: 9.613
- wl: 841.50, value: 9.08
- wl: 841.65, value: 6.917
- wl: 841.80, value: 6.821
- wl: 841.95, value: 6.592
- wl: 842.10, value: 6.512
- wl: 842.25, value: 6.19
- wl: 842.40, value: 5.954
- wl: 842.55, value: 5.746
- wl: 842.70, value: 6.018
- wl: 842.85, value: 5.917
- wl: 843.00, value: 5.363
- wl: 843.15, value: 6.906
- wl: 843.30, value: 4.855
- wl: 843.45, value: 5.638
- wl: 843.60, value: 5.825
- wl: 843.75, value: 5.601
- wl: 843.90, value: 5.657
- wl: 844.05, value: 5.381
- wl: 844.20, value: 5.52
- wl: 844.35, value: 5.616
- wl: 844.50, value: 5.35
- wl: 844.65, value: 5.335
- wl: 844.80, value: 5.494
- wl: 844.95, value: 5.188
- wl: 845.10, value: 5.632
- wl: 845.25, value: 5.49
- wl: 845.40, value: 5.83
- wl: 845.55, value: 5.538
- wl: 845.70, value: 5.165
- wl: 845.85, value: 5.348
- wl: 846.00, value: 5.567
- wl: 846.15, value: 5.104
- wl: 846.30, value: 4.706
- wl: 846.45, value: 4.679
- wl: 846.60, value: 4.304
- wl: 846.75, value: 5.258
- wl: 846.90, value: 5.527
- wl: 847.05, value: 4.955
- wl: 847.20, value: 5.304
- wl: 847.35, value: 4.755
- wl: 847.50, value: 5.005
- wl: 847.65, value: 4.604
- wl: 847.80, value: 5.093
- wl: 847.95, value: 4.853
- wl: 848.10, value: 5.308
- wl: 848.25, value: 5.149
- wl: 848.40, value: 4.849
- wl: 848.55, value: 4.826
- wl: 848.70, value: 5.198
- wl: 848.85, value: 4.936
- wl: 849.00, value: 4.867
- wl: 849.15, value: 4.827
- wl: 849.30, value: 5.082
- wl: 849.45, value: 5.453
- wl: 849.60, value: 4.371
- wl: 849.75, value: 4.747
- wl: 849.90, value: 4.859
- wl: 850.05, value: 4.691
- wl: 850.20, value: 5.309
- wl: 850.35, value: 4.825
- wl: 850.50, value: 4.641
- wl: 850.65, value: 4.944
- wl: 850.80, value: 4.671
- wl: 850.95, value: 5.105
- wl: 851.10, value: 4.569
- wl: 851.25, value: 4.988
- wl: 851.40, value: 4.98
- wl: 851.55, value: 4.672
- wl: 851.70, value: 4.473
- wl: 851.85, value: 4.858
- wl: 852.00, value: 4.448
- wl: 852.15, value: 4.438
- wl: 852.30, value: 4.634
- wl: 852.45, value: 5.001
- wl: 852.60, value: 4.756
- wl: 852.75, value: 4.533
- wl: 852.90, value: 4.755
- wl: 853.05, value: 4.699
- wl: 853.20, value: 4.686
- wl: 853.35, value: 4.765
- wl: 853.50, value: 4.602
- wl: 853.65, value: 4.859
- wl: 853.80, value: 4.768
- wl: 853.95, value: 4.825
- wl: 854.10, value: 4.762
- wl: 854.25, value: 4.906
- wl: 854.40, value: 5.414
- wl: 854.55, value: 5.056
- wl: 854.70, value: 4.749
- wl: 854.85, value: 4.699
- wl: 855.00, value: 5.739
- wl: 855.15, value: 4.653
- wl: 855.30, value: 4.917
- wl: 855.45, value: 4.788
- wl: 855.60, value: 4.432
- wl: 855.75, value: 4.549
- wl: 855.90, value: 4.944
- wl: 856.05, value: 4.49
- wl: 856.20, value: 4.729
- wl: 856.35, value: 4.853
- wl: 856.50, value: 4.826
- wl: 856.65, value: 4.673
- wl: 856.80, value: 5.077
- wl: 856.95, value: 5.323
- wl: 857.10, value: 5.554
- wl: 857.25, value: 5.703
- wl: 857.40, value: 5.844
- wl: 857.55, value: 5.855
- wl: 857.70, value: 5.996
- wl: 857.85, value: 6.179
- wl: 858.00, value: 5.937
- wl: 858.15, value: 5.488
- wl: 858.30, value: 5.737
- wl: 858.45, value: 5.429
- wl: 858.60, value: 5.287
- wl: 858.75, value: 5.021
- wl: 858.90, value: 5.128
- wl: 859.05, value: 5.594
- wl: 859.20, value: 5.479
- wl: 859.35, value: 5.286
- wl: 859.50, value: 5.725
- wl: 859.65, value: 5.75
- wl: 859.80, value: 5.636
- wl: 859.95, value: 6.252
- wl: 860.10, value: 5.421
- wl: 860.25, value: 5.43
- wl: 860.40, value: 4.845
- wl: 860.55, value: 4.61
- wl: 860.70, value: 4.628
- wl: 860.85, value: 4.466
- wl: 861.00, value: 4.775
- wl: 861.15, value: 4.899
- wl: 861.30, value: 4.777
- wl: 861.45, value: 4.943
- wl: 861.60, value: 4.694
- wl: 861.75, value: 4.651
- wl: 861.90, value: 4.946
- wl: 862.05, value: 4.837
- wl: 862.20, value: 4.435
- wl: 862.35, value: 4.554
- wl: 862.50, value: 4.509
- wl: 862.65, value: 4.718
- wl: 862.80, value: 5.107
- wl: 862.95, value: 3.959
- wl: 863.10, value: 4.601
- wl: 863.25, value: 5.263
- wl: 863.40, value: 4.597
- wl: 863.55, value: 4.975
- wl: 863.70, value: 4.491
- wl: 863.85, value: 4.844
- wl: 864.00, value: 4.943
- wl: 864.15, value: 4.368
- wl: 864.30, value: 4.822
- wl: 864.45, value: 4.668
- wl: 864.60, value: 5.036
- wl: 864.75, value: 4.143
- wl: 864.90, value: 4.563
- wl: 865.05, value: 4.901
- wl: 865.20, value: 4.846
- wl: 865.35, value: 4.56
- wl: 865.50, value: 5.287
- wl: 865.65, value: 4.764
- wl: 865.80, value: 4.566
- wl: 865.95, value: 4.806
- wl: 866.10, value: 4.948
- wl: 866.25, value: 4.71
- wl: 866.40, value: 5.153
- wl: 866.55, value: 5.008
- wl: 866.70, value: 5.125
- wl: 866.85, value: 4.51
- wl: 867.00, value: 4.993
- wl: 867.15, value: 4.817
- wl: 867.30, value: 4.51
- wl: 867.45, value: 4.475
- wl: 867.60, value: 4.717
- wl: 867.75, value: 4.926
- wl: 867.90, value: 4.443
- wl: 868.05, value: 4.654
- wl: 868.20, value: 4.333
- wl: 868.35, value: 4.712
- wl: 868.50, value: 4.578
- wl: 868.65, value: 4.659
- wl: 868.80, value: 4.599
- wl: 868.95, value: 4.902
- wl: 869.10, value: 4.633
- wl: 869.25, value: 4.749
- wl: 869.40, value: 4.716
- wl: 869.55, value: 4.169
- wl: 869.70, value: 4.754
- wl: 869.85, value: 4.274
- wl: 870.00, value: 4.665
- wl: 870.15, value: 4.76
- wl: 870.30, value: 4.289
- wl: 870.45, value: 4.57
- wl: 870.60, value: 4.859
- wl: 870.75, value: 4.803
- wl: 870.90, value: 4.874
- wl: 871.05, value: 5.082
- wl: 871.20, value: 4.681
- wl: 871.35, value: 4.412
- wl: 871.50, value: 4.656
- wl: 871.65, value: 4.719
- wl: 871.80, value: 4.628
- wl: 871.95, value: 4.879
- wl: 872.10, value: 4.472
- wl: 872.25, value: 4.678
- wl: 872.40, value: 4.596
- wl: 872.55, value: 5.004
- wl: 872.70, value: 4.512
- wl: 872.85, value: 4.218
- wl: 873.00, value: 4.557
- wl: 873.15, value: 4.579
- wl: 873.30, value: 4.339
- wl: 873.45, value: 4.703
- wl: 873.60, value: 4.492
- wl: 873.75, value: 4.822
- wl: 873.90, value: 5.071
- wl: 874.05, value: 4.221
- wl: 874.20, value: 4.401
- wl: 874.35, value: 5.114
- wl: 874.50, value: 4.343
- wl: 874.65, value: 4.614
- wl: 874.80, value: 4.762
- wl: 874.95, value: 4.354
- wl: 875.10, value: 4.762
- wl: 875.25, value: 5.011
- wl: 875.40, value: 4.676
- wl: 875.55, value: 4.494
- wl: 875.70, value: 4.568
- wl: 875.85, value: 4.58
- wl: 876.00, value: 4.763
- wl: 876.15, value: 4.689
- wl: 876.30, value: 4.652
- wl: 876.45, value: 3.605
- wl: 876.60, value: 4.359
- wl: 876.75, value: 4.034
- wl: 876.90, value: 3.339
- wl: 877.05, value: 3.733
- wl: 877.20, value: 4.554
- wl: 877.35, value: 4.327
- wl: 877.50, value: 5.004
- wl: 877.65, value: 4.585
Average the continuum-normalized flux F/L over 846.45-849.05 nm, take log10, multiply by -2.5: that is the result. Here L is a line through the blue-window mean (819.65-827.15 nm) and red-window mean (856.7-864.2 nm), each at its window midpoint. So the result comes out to 0.017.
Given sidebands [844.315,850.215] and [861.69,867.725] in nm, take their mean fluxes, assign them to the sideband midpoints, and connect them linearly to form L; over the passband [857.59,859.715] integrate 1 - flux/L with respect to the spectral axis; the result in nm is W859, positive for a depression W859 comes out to -0.31 nm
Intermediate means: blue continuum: 5.1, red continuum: 4.74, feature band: 5.58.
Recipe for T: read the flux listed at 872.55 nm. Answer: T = 5.004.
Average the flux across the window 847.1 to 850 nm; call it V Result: 4.95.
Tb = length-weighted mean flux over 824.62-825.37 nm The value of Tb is 4.78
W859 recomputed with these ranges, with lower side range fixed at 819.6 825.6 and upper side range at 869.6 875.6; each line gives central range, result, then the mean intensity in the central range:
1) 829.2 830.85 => -0.195 nm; 5.41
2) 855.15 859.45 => -0.487 nm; 5.25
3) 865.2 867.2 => -0.083 nm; 4.87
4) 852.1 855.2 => -0.064 nm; 4.83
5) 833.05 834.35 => -0.466 nm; 6.55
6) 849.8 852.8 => -0.019 nm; 4.77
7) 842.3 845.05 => -0.495 nm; 5.64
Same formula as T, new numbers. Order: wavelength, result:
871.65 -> 4.719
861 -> 4.775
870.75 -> 4.803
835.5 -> 7.623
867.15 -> 4.817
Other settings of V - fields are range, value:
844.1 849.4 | 5.15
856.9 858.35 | 5.77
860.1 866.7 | 4.77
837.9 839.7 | 9.82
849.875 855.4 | 4.82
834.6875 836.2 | 7.45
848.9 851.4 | 4.88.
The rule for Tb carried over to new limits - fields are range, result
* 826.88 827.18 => 5.13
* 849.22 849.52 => 5.26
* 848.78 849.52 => 5.03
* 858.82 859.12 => 5.35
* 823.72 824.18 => 4.8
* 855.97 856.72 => 4.72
